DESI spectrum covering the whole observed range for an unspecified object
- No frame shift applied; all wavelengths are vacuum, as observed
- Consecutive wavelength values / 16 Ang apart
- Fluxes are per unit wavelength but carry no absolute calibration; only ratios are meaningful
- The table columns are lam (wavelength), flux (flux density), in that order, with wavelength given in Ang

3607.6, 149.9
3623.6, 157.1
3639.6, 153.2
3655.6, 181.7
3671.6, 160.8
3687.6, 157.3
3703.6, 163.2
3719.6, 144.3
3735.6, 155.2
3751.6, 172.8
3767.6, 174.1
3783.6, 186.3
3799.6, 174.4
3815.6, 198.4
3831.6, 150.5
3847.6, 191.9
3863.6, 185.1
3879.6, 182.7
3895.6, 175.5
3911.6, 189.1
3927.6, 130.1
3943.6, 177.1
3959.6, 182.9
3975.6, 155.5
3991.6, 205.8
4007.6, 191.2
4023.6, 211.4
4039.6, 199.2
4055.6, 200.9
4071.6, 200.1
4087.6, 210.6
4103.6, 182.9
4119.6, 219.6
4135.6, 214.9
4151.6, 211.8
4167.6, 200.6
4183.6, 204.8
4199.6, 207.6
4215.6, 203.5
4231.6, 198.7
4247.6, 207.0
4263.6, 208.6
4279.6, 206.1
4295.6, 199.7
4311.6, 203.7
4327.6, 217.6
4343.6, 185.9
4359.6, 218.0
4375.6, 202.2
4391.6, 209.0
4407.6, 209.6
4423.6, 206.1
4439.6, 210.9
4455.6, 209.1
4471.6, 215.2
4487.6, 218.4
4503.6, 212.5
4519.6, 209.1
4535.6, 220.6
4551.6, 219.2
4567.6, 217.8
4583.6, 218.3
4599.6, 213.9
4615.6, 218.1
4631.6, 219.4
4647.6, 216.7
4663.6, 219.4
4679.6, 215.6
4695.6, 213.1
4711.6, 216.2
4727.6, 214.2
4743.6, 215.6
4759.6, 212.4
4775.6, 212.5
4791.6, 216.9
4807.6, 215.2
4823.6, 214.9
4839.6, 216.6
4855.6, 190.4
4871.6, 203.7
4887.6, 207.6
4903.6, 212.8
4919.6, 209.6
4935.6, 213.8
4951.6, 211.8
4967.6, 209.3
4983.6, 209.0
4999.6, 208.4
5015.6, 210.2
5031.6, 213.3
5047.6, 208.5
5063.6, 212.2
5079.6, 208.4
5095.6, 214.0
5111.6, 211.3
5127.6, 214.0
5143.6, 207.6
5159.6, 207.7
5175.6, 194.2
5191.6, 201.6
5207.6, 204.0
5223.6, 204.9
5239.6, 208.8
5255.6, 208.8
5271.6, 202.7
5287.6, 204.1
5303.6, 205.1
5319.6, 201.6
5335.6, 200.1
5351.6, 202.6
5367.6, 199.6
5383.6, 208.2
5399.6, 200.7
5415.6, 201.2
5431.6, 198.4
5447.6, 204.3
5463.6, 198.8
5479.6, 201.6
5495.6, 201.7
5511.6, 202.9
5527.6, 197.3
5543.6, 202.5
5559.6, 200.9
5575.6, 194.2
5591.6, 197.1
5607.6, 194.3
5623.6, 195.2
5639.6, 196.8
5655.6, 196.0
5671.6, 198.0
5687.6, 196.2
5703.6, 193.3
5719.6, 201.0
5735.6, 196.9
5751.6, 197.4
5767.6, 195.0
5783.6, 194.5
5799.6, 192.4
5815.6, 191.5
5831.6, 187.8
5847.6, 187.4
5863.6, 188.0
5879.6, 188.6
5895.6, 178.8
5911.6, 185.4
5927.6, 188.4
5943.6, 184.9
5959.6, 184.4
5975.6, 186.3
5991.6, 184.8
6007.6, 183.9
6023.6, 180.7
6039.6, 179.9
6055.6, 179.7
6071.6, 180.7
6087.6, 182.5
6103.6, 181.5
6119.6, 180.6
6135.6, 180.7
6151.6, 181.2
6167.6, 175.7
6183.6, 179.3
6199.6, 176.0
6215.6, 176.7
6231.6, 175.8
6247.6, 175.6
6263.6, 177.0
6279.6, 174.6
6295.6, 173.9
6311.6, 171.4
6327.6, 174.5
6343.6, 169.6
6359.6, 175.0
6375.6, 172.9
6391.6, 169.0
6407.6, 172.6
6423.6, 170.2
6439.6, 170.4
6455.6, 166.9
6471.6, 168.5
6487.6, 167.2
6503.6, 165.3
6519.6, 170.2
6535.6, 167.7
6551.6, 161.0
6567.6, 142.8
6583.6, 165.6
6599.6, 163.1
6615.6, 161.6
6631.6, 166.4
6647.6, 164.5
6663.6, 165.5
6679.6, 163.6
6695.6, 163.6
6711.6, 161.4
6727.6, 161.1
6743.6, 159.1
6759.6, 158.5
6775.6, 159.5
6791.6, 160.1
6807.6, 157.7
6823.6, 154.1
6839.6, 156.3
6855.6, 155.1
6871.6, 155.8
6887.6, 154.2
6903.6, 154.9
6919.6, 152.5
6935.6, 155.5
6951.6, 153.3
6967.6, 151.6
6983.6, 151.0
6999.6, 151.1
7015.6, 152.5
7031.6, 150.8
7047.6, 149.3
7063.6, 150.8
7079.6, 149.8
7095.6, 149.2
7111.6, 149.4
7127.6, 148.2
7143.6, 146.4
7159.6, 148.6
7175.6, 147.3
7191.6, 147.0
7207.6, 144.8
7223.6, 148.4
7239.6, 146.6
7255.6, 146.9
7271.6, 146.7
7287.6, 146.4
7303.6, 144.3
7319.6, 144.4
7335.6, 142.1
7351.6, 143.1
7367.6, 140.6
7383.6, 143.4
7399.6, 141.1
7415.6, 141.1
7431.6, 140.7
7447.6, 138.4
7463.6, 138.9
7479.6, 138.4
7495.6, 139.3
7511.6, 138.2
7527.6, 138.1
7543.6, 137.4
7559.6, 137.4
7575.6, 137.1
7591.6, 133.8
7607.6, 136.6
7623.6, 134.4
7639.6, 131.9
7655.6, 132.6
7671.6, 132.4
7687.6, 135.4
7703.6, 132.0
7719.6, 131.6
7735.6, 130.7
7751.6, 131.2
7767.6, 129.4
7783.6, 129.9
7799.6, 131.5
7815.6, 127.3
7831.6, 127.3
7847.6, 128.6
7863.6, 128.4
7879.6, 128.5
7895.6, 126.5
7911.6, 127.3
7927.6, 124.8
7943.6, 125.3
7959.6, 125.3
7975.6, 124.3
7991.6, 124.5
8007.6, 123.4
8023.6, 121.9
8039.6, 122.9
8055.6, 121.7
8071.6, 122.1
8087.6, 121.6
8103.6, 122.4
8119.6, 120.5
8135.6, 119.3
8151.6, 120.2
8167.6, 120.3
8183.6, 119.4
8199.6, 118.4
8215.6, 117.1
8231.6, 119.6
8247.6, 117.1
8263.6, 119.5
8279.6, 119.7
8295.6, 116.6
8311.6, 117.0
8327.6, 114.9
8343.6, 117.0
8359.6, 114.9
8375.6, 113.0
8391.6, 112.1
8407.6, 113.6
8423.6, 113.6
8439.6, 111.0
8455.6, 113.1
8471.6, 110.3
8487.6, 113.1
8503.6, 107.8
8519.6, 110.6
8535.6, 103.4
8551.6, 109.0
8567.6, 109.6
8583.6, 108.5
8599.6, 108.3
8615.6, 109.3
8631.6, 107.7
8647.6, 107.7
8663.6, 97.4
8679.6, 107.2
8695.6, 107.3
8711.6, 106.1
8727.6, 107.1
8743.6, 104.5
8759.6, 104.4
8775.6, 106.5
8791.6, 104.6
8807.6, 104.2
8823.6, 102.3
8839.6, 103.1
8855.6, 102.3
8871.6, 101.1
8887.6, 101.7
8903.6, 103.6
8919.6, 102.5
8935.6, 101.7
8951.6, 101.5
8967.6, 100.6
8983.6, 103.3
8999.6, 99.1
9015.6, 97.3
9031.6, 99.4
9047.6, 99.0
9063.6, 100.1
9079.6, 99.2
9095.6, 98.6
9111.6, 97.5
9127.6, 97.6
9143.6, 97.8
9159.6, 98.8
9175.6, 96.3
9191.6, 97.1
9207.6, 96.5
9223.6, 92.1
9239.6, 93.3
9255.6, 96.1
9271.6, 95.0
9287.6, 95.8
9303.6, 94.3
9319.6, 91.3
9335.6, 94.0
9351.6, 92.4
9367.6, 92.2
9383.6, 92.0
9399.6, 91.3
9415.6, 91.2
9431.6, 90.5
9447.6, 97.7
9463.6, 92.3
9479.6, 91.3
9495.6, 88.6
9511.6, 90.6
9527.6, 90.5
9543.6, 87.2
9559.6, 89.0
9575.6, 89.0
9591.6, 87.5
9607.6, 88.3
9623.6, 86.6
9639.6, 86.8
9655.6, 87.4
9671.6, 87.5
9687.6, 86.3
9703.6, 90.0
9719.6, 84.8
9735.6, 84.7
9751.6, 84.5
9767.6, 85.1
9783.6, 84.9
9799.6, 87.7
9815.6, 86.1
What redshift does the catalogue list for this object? 0.000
